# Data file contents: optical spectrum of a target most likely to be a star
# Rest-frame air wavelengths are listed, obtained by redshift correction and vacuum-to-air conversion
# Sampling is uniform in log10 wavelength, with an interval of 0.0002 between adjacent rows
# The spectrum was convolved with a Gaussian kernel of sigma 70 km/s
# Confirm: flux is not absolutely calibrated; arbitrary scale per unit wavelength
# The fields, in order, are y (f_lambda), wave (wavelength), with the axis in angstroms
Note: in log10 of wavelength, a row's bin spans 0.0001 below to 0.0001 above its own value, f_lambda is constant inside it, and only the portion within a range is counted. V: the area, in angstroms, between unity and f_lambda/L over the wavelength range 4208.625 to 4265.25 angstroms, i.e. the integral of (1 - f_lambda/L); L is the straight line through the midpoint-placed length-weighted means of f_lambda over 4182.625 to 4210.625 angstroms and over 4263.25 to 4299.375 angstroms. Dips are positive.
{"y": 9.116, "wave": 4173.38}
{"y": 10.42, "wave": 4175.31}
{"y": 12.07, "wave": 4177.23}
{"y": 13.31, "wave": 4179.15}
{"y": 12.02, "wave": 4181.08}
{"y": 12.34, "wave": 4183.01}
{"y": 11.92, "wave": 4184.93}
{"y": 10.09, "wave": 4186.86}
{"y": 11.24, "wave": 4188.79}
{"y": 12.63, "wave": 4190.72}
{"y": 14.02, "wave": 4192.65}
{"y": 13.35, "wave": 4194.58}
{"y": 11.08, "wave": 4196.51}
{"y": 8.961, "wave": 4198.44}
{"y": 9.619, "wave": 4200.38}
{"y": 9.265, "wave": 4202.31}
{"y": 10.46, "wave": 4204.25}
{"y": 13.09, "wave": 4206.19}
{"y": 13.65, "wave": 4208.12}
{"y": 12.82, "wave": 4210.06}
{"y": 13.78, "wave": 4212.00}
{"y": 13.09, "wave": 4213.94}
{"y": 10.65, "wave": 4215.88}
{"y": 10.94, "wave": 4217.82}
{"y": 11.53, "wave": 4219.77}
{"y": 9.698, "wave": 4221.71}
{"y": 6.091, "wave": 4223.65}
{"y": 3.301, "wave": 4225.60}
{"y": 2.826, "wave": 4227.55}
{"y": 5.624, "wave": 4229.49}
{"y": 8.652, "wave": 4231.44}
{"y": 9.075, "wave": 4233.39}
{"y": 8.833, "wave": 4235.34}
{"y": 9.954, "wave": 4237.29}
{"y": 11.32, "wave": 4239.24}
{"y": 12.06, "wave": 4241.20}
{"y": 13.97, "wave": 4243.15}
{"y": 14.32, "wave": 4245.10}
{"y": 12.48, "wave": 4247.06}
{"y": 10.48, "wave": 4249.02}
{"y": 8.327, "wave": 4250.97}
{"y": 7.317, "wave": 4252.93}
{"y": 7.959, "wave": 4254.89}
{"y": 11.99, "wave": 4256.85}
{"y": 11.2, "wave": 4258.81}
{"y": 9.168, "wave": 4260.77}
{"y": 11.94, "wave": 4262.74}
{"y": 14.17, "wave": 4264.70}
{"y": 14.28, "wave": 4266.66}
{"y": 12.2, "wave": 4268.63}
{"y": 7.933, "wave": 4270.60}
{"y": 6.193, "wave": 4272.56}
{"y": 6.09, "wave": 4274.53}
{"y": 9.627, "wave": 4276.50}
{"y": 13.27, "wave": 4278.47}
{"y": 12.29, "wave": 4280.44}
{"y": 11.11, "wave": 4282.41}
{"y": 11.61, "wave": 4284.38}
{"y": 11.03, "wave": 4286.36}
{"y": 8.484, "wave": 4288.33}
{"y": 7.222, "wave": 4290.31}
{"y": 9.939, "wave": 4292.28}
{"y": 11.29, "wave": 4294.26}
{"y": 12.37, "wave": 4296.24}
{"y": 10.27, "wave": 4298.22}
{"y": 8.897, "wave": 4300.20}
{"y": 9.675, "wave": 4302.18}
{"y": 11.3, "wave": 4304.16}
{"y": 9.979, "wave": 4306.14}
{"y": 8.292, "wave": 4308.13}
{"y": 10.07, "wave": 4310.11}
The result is 4.9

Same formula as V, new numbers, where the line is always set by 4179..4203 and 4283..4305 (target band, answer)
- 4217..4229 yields 4.1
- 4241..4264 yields -0.5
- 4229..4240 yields 1.9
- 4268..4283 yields 1.0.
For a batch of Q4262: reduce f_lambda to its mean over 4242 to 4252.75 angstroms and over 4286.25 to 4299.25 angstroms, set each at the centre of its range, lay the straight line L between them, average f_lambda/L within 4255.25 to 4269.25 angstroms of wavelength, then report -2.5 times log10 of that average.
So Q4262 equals -0.08 mag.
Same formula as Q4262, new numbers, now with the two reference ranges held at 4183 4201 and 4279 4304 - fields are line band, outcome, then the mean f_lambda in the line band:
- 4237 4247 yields -0.14 mag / 12.5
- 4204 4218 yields -0.11 mag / 12.5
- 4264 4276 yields 0.07 mag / 10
